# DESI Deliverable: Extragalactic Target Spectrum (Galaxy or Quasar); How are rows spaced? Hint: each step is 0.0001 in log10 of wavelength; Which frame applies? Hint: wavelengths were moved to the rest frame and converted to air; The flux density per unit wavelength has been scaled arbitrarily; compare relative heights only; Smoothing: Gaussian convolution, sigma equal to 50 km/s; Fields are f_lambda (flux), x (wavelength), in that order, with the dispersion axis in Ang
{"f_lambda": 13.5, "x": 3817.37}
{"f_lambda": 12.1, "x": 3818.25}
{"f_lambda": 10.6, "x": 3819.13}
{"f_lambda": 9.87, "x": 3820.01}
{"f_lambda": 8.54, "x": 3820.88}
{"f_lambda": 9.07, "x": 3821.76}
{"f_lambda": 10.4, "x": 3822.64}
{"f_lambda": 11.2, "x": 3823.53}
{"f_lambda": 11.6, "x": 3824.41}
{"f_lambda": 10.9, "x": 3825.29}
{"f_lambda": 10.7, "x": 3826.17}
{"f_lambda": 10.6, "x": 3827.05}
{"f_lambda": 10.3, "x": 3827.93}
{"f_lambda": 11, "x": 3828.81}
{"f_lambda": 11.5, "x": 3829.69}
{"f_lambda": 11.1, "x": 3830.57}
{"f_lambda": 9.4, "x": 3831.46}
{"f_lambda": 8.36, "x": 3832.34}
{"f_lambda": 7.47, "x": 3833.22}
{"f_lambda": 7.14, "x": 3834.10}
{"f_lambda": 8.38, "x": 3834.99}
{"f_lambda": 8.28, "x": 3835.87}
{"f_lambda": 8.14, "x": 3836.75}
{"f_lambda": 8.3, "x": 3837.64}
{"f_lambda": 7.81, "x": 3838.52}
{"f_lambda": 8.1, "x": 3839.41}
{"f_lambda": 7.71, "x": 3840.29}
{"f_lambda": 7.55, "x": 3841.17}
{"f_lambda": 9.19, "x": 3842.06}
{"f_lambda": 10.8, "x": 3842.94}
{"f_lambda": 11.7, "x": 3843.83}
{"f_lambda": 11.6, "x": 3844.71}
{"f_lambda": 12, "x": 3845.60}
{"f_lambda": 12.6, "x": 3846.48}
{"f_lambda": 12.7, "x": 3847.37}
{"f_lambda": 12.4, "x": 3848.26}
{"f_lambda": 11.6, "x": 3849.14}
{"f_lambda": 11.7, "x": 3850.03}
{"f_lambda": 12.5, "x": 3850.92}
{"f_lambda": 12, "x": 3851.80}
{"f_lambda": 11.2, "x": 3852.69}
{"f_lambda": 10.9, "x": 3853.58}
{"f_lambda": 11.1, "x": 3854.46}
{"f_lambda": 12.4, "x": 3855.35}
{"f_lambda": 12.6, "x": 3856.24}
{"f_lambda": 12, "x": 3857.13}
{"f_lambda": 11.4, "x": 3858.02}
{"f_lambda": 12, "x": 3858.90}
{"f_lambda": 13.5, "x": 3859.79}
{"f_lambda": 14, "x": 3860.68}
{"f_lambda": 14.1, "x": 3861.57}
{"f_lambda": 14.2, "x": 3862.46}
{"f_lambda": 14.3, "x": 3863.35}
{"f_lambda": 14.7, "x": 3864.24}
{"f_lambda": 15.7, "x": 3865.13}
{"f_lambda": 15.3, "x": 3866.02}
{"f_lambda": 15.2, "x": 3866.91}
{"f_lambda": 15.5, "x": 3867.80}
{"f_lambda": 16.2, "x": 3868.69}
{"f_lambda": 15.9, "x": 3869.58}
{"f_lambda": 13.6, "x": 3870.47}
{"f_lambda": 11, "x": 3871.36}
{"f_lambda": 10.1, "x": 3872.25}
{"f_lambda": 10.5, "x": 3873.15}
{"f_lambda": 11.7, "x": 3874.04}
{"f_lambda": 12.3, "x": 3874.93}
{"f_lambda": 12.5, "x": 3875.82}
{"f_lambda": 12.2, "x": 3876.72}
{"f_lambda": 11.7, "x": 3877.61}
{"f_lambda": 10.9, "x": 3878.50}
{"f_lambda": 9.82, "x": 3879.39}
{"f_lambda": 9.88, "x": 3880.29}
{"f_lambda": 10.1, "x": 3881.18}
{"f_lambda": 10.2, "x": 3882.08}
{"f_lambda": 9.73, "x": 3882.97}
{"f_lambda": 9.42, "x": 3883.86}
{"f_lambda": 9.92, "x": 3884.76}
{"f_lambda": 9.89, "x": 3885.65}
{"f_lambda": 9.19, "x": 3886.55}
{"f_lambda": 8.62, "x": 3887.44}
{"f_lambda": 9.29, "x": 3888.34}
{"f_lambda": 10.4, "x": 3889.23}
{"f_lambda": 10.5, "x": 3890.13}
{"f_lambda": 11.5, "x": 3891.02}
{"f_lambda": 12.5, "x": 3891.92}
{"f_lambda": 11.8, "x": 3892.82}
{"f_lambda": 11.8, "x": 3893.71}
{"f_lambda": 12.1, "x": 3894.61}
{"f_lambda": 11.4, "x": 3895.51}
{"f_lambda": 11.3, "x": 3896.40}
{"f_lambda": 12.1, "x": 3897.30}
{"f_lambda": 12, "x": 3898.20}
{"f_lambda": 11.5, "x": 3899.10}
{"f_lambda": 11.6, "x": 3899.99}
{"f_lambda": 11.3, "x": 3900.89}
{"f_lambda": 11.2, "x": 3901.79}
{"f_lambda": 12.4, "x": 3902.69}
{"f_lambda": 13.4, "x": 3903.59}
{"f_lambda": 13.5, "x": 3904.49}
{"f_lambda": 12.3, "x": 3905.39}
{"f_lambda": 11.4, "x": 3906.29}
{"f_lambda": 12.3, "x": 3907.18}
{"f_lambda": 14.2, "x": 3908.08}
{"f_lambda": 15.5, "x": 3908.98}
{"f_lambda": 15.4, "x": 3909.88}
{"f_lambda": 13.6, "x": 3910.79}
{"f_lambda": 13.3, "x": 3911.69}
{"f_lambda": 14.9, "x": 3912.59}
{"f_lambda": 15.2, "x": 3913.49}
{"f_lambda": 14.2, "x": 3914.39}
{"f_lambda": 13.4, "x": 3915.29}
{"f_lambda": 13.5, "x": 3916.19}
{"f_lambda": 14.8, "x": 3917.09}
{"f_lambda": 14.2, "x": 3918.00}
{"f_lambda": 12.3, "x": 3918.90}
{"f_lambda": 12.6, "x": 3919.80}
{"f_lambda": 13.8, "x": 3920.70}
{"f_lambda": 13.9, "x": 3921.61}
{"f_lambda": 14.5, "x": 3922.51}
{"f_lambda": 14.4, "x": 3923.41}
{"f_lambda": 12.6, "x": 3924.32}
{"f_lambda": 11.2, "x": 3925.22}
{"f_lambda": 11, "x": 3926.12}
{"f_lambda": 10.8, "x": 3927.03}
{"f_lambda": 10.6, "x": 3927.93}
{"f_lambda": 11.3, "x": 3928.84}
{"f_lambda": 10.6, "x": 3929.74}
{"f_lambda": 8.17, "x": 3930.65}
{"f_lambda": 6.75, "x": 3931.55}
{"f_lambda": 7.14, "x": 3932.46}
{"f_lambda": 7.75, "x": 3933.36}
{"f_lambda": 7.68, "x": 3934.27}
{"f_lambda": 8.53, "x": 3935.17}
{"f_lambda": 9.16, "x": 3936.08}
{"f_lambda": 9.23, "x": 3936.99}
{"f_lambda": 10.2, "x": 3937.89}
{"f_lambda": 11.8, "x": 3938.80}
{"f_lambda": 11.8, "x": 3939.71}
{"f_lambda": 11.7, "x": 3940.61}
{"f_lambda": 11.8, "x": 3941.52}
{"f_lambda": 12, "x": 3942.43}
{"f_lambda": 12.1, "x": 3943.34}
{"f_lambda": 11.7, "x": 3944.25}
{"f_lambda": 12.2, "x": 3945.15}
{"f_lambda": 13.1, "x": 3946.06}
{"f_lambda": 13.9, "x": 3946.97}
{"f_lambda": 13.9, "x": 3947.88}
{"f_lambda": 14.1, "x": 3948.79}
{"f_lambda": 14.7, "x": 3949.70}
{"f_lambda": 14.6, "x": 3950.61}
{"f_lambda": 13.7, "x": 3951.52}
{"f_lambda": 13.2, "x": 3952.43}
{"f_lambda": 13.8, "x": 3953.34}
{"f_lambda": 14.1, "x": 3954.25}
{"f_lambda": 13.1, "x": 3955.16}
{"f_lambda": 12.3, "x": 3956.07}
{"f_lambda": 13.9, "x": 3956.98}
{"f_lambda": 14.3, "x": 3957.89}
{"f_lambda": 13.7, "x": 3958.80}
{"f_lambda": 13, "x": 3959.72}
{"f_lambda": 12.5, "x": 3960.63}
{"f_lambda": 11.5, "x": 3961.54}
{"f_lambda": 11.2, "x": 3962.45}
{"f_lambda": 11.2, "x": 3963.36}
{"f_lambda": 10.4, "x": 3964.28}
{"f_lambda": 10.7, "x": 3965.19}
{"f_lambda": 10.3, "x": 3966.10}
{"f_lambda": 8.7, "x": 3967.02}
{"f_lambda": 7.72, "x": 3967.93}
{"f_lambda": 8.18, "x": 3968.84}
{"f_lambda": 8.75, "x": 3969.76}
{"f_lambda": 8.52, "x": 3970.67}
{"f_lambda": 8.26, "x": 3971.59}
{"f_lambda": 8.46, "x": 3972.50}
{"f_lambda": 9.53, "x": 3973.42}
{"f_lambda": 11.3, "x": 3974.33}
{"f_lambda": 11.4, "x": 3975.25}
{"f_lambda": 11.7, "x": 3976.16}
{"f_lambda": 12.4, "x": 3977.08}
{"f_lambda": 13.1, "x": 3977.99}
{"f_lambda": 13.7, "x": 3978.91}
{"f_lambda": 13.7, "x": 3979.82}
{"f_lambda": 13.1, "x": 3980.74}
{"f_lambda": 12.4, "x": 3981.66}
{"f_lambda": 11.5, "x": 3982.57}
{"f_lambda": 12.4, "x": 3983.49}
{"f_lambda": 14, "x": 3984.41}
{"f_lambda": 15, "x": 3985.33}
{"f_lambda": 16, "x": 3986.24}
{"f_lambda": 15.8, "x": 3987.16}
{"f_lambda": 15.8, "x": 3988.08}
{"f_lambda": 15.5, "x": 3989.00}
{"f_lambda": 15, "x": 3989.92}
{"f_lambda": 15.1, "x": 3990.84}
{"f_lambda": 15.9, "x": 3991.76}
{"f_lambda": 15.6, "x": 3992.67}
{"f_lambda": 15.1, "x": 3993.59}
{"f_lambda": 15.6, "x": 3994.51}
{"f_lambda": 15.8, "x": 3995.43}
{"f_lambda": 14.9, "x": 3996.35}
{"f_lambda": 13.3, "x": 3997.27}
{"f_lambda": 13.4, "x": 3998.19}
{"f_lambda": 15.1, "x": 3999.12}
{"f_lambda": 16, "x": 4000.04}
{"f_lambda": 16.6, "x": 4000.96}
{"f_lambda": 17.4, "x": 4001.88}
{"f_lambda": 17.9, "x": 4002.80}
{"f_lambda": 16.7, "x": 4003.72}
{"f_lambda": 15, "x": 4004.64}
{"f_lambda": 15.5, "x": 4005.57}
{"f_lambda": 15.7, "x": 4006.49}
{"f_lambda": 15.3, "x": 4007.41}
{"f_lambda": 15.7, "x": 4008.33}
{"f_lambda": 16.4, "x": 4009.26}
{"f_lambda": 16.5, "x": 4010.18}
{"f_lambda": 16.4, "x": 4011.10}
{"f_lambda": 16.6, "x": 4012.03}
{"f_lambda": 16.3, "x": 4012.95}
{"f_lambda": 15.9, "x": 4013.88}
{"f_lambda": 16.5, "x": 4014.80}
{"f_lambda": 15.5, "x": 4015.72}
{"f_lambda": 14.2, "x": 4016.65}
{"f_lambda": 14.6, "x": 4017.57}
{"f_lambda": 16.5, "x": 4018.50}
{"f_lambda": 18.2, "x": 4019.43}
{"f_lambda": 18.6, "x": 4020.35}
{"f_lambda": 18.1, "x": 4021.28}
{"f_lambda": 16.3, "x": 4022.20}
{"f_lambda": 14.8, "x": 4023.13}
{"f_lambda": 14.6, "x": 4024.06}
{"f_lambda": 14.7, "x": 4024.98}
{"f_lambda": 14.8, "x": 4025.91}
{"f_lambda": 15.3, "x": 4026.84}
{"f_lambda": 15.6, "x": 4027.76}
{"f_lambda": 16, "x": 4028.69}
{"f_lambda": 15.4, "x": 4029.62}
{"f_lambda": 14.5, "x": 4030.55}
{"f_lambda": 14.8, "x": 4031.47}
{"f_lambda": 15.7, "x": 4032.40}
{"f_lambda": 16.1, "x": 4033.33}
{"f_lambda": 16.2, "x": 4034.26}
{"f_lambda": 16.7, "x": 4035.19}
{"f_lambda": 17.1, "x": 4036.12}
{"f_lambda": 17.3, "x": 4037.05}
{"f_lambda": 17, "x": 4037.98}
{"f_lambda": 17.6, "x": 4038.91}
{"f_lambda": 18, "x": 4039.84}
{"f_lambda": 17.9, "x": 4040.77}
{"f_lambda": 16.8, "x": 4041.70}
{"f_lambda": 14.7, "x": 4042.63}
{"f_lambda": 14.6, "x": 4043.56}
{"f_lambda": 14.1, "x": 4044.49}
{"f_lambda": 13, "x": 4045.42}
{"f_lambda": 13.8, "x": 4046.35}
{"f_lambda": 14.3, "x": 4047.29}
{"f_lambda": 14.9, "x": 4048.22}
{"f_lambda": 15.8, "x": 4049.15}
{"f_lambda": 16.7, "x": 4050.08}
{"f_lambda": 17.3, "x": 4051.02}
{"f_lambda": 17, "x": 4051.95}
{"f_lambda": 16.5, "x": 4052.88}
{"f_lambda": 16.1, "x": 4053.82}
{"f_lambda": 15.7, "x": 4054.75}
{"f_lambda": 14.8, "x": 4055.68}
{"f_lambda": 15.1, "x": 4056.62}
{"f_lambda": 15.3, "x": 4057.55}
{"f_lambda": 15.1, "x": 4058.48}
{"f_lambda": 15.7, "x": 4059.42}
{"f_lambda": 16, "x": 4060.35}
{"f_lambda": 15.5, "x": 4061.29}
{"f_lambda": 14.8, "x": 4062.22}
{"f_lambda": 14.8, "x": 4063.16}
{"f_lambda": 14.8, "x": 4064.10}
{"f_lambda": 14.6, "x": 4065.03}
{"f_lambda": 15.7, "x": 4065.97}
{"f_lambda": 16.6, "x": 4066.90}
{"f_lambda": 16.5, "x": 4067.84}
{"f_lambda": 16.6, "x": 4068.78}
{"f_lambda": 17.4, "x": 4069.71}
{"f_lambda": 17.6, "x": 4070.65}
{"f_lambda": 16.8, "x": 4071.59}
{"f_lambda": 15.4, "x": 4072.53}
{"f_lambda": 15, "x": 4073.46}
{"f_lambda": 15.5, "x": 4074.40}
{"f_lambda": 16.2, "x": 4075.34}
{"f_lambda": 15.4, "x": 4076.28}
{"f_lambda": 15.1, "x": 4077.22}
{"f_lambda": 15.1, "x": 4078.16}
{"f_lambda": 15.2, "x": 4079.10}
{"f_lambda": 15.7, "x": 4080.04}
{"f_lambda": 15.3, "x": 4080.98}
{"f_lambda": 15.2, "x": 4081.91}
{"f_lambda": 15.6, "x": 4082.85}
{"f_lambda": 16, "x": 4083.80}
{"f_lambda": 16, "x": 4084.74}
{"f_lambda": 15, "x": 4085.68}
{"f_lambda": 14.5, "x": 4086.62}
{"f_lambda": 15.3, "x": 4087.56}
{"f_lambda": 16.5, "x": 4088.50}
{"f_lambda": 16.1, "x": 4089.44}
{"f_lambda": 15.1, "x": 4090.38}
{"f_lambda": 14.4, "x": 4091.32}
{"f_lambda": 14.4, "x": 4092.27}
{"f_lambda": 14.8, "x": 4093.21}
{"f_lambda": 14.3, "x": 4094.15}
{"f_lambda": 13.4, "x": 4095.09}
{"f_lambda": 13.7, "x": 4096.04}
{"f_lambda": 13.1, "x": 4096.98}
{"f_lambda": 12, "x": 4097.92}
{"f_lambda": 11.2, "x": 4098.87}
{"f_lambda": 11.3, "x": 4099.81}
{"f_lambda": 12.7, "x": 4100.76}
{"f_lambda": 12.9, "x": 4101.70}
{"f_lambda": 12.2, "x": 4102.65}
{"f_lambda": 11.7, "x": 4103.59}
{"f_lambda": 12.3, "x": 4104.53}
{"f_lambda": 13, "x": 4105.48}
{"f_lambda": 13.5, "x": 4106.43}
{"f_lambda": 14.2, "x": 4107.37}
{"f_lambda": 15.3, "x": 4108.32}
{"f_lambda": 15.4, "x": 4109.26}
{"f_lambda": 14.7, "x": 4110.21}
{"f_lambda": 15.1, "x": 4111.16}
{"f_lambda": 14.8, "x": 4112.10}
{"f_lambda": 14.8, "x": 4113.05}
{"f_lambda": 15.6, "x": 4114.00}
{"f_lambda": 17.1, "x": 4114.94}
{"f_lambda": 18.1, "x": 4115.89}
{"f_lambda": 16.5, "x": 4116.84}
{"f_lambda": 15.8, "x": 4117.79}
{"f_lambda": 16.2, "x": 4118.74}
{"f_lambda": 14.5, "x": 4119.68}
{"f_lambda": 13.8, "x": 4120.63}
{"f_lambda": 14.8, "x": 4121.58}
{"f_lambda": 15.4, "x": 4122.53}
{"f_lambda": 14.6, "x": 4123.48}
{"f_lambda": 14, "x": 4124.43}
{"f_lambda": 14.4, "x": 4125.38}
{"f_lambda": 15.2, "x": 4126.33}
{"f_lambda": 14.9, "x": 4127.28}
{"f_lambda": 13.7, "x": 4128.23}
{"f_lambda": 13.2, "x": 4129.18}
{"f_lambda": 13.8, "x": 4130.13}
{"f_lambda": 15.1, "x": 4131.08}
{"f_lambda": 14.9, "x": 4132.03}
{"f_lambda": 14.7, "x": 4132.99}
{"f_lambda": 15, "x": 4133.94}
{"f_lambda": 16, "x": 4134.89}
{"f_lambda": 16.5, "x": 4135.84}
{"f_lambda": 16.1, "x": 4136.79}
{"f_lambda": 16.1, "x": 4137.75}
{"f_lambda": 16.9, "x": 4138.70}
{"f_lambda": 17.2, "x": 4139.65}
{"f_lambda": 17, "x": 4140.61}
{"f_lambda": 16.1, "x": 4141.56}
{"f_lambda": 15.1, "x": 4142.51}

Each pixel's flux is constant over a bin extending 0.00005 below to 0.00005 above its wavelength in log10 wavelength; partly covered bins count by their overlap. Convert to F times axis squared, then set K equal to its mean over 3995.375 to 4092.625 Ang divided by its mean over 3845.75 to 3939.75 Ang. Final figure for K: 1.42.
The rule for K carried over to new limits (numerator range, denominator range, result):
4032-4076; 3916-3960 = 1.40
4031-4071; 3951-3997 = 1.30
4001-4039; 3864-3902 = 1.47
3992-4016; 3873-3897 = 1.56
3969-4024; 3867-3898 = 1.36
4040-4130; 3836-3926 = 1.37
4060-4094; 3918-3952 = 1.44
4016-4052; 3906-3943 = 1.41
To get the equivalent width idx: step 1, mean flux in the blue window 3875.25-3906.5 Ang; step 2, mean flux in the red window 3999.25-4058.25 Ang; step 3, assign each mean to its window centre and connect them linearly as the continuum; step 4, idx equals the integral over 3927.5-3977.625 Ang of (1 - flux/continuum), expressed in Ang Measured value 7.9 Ang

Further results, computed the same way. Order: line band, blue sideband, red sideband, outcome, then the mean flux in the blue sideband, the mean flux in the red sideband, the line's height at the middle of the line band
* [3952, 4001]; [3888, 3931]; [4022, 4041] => 5.5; 12.5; 16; 14.4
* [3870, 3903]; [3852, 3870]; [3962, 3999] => 5.8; 13.6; 12.5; 13.4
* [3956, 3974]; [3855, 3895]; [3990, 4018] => 4.9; 12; 15.7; 14.6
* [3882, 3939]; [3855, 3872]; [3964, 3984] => 4.1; 13.8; 10.8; 12.5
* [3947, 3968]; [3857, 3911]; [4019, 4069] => 1.9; 12.2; 15.8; 13.9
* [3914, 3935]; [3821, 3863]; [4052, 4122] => 1.0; 10.7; 15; 12.2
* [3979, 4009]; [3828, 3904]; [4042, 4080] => -2.0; 11.3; 15.5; 14.1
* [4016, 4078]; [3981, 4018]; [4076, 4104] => -4.3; 15.3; 14.3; 14.8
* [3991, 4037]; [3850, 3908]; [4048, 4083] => -3.5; 12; 15.8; 14.7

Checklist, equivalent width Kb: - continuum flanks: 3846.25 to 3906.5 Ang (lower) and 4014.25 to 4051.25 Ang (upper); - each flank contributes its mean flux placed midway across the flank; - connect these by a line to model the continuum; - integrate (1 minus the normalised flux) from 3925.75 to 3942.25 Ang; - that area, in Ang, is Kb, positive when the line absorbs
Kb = 4.4 Ang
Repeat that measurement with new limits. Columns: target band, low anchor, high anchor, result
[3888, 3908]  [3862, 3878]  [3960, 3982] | 1.5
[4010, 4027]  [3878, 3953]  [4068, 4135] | -3.3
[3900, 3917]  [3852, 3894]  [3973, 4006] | -0.9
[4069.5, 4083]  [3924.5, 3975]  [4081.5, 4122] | -1.8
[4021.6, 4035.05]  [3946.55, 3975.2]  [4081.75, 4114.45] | -2.6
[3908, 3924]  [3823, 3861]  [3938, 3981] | -3.7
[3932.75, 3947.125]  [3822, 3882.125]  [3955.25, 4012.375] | 2.2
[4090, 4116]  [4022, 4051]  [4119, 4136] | 1.8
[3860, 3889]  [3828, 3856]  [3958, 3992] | -3.9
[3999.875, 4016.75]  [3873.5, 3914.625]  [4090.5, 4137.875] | -3.9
